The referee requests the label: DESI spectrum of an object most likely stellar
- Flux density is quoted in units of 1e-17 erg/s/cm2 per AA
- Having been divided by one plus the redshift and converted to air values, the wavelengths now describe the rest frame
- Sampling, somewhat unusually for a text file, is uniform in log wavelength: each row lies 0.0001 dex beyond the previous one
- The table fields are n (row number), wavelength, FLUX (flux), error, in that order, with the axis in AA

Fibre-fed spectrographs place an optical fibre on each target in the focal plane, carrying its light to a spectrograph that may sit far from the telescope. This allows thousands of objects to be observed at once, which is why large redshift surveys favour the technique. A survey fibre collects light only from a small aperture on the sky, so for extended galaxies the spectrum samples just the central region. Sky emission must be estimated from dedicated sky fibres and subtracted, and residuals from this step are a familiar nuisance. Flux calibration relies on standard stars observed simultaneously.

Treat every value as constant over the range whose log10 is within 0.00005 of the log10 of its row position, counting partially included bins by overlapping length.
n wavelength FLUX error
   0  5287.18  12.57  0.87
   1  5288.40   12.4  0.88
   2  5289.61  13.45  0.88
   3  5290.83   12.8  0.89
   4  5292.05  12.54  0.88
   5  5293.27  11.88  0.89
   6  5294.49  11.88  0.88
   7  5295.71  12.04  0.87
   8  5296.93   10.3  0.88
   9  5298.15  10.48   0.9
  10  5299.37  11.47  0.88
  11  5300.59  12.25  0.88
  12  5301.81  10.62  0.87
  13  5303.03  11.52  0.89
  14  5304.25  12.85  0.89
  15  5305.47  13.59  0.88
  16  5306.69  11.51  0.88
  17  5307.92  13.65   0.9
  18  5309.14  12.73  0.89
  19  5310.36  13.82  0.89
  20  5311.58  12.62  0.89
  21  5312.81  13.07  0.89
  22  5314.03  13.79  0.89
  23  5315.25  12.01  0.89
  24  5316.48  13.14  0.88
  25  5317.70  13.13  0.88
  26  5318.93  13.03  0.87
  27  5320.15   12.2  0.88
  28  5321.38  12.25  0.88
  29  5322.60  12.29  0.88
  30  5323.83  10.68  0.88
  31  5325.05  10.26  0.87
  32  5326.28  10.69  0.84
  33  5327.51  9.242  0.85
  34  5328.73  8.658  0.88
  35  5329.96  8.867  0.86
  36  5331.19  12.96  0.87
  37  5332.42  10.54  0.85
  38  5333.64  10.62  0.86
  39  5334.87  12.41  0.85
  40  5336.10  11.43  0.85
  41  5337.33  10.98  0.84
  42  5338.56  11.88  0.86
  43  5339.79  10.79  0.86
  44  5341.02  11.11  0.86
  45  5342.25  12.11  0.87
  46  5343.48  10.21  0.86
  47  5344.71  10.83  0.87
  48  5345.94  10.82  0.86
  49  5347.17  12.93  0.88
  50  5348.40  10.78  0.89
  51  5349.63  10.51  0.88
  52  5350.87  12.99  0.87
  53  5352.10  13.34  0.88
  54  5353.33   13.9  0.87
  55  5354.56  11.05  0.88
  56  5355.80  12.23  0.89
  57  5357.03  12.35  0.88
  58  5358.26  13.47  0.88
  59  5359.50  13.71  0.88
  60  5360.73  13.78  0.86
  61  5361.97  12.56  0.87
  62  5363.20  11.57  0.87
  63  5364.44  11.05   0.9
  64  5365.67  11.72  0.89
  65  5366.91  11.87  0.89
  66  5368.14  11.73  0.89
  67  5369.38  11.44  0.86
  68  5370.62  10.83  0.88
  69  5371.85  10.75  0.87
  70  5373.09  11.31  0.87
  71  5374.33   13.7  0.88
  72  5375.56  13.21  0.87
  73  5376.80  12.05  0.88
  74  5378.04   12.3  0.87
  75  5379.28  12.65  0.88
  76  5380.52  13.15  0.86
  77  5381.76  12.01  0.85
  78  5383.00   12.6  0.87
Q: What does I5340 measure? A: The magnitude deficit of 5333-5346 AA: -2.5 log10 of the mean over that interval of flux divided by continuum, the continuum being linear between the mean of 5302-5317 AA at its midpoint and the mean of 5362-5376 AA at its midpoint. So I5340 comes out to 0.10 mag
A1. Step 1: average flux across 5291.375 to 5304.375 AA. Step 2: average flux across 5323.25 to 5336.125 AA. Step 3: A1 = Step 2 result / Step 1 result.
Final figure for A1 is 0.91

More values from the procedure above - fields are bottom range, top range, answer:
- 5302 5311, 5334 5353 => 0.91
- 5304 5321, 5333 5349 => 0.87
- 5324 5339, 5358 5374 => 1.12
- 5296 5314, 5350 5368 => 1.02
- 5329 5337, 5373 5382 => 1.15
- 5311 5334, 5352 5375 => 1.05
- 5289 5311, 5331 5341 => 0.93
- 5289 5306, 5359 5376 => 1.01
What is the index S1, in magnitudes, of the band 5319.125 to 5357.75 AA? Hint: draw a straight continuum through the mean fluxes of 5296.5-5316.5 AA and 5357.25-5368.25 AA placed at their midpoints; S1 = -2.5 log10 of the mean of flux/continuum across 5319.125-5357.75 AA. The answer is 0.09 mag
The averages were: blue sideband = 12.3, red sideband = 12.4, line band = 11.4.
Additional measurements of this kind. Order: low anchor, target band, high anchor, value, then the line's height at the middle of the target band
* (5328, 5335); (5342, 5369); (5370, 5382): -0.06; 11.4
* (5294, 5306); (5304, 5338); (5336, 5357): -0.02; 11.7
